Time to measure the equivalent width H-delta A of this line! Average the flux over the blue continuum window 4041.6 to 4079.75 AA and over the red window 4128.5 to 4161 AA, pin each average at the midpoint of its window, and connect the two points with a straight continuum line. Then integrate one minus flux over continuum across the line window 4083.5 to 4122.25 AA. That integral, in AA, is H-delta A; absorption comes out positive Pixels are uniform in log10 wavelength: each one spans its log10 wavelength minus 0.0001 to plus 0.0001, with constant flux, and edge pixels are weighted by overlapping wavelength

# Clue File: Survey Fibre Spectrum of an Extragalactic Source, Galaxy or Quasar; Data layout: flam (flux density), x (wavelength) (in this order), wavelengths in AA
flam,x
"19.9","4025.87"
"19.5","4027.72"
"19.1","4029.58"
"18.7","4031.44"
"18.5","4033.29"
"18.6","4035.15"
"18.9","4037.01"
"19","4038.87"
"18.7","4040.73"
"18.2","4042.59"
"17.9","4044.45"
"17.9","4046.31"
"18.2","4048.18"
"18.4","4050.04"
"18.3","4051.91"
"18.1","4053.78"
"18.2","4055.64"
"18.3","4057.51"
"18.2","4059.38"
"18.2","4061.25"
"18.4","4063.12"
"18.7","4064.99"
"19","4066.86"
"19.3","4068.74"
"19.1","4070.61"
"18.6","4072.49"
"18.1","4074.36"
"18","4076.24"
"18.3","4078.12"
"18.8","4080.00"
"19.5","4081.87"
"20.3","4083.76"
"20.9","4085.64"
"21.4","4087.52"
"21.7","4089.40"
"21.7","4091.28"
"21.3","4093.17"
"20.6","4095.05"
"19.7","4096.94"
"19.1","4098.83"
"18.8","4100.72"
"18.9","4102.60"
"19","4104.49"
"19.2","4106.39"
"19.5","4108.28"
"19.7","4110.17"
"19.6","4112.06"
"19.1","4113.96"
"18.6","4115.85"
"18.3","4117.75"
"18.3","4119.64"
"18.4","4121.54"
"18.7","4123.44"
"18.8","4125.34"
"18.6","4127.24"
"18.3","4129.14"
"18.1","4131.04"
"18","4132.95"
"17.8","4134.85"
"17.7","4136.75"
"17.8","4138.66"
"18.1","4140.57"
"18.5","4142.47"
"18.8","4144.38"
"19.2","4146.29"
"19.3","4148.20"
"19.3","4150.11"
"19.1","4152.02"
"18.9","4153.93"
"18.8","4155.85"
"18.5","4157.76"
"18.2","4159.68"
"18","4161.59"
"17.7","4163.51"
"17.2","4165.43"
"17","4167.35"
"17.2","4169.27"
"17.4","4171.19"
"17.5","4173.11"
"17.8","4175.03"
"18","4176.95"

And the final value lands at -2.7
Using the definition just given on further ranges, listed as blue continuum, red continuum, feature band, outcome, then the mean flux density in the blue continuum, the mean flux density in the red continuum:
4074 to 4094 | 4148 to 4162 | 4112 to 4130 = 0.7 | 20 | 18.8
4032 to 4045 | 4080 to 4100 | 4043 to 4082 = 2.1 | 18.6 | 20.5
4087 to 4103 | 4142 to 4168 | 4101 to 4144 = 2.0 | 20.4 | 18.5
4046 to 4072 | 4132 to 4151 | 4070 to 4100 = -2.2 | 18.5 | 18.5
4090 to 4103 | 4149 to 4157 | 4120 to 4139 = 1.2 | 20.1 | 19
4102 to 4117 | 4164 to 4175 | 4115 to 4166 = -0.6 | 19.2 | 17.3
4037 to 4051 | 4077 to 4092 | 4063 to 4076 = 0.6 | 18.4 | 20.3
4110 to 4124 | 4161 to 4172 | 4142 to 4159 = -1.0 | 18.8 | 17.4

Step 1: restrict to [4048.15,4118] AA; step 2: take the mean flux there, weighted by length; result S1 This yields 19.2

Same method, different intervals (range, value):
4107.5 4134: 18.7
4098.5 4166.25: 18.6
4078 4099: 20.4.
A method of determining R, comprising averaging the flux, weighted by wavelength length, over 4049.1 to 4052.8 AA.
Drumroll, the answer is 18.4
